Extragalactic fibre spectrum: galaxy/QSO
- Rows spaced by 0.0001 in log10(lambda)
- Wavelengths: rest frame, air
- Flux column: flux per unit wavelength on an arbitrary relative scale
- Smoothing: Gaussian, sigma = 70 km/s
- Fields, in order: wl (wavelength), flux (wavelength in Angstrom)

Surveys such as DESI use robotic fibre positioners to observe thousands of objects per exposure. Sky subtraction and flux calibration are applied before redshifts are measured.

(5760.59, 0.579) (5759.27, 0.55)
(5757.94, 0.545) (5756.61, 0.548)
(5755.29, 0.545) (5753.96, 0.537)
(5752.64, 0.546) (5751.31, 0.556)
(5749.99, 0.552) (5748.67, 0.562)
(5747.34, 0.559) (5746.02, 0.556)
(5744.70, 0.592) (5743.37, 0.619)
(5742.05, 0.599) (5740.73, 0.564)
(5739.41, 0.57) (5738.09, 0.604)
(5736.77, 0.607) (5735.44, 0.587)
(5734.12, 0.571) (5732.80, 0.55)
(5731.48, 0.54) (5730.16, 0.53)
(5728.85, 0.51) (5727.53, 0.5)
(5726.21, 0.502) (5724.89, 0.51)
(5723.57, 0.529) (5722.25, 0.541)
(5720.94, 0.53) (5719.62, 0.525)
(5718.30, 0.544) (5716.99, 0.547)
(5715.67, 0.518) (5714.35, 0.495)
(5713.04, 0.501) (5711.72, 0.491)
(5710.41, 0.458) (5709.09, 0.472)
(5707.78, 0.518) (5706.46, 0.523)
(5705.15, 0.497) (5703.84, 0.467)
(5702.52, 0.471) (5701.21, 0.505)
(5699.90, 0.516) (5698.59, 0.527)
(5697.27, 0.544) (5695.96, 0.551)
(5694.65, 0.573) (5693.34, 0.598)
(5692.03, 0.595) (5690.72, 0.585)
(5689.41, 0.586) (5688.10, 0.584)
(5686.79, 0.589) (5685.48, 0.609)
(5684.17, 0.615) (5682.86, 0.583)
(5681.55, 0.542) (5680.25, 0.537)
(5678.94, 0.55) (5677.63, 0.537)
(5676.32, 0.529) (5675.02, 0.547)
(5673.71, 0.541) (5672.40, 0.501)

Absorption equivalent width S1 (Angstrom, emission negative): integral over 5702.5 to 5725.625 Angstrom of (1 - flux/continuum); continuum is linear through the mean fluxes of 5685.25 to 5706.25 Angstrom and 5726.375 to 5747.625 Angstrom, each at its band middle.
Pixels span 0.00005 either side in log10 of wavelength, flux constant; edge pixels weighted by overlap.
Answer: 2.0 Angstrom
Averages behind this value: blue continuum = 0.548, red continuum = 0.565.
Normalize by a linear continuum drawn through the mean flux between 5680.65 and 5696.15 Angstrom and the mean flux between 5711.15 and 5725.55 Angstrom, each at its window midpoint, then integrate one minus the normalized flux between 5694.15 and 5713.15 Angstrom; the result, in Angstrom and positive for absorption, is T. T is 1.6 Angstrom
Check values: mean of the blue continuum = 0.585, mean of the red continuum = 0.521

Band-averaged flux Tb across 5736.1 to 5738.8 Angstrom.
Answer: 0.603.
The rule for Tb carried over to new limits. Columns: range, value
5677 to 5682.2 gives 0.542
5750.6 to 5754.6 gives 0.547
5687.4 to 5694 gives 0.59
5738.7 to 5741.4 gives 0.569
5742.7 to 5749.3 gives 0.577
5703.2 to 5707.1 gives 0.497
